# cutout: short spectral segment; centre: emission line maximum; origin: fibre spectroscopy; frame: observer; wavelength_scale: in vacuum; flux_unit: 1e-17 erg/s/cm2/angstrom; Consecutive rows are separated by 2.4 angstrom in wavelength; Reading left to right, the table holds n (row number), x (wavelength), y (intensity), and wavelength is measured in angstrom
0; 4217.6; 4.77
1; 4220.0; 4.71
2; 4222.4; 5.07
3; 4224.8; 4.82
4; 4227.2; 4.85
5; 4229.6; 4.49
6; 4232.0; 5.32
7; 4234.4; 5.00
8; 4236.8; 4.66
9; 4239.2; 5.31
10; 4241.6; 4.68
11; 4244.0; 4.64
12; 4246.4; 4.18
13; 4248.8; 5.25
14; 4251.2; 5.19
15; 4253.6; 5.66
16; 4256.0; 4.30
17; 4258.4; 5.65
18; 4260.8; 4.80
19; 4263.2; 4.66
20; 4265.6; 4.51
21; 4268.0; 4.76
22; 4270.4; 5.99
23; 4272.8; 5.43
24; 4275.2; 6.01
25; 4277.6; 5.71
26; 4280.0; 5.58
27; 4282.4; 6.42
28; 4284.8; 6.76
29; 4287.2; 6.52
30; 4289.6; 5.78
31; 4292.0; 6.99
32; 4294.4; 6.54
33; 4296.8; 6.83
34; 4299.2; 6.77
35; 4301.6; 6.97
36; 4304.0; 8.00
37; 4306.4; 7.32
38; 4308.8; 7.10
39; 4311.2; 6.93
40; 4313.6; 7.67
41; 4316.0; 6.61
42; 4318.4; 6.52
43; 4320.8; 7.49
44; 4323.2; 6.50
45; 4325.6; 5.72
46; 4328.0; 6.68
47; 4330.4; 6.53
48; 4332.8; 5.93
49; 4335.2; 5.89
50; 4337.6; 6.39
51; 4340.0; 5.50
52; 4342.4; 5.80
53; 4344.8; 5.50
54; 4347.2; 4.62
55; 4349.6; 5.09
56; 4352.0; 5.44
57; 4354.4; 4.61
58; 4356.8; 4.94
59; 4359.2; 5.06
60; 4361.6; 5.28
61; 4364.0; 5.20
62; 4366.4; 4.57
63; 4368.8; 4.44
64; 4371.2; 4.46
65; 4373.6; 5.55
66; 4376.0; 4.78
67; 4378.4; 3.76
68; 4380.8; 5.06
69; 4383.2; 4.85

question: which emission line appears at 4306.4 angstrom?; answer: Mg II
